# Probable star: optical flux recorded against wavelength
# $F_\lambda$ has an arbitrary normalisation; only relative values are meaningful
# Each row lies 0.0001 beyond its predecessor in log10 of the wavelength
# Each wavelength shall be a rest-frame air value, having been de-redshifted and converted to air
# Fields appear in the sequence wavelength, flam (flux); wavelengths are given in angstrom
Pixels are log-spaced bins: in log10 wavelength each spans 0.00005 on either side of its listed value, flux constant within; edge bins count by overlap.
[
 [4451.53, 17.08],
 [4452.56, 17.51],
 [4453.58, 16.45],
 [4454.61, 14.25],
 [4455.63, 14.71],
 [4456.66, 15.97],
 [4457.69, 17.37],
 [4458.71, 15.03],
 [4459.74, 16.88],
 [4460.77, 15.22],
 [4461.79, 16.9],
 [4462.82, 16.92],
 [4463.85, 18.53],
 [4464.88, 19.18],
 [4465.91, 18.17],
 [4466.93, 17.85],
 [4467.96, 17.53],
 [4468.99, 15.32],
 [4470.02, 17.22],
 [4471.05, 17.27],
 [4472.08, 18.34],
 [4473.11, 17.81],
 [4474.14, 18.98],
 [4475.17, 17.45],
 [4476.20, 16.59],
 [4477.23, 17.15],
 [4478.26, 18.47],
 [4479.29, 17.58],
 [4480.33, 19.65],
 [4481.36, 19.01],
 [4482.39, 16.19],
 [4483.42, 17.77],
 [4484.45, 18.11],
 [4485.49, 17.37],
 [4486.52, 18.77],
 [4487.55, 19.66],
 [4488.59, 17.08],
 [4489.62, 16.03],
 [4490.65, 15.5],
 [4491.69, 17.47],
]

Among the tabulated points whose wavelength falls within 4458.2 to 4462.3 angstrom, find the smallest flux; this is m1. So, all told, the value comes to 15.03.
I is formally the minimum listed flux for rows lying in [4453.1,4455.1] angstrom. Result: 14.25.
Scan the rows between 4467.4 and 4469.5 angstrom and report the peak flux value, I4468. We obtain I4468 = 17.53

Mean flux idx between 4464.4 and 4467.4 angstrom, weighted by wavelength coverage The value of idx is 18.4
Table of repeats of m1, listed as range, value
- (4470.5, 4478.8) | 16.59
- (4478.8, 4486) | 16.19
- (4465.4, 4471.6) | 15.32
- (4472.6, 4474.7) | 17.81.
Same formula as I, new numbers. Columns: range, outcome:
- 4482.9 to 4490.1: 16.03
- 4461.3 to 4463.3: 16.9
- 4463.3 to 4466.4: 18.17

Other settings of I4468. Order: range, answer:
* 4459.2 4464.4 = 18.53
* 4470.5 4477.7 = 18.98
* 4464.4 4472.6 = 19.18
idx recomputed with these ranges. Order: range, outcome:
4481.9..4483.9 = 17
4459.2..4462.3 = 16.3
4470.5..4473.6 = 17.8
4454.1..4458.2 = 15.6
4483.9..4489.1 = 18.2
